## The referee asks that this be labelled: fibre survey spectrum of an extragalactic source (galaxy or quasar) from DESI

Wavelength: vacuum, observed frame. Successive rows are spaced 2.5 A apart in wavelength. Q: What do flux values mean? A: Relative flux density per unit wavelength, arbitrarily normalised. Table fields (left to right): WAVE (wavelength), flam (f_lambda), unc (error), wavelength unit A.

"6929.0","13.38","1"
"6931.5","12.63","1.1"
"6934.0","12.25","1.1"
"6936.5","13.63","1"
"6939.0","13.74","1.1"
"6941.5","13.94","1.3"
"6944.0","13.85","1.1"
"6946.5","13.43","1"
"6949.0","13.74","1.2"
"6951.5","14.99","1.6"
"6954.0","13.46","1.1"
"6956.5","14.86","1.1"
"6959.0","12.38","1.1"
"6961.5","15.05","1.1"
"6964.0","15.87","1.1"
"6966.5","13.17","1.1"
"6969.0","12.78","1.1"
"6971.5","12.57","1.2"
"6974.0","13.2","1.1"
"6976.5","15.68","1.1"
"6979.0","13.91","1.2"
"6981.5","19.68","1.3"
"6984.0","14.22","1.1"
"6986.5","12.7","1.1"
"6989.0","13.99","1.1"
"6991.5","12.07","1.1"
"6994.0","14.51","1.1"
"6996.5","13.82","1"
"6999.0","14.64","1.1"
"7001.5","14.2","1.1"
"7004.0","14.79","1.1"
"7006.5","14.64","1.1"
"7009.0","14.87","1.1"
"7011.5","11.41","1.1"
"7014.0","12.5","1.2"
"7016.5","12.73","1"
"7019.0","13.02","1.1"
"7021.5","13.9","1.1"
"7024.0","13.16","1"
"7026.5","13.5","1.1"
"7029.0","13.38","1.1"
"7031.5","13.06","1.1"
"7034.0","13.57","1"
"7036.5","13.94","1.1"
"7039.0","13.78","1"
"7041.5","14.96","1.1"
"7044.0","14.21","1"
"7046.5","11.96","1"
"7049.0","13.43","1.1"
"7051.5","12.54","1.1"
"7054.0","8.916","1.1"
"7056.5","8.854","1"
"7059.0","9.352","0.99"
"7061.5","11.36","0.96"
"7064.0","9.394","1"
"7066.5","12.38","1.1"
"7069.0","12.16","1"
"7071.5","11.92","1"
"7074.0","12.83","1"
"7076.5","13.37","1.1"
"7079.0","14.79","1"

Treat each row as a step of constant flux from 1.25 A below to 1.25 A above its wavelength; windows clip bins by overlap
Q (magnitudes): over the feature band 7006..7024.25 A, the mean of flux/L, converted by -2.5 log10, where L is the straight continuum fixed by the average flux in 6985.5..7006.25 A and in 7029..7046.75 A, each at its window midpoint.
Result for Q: 0.047 mag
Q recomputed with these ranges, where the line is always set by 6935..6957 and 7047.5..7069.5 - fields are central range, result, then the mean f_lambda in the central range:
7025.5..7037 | -0.159 mag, 13.5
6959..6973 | -0.029 mag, 13.7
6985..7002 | -0.087 mag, 13.7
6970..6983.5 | -0.144 mag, 14.9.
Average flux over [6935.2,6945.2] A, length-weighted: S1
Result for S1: 13.8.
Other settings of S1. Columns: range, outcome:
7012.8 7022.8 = 13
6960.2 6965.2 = 15.4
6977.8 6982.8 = 16.8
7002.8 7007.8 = 14.7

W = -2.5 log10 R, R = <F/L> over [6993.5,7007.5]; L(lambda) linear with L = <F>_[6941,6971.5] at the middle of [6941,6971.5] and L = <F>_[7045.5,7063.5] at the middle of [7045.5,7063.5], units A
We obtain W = -0.15 mag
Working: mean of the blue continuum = 13.9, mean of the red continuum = 10.8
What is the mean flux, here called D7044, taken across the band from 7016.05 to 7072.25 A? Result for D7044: 12.4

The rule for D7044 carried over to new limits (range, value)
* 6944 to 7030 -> 13.9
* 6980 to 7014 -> 14.2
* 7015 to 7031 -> 13.3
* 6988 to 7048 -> 13.6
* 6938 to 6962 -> 13.9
